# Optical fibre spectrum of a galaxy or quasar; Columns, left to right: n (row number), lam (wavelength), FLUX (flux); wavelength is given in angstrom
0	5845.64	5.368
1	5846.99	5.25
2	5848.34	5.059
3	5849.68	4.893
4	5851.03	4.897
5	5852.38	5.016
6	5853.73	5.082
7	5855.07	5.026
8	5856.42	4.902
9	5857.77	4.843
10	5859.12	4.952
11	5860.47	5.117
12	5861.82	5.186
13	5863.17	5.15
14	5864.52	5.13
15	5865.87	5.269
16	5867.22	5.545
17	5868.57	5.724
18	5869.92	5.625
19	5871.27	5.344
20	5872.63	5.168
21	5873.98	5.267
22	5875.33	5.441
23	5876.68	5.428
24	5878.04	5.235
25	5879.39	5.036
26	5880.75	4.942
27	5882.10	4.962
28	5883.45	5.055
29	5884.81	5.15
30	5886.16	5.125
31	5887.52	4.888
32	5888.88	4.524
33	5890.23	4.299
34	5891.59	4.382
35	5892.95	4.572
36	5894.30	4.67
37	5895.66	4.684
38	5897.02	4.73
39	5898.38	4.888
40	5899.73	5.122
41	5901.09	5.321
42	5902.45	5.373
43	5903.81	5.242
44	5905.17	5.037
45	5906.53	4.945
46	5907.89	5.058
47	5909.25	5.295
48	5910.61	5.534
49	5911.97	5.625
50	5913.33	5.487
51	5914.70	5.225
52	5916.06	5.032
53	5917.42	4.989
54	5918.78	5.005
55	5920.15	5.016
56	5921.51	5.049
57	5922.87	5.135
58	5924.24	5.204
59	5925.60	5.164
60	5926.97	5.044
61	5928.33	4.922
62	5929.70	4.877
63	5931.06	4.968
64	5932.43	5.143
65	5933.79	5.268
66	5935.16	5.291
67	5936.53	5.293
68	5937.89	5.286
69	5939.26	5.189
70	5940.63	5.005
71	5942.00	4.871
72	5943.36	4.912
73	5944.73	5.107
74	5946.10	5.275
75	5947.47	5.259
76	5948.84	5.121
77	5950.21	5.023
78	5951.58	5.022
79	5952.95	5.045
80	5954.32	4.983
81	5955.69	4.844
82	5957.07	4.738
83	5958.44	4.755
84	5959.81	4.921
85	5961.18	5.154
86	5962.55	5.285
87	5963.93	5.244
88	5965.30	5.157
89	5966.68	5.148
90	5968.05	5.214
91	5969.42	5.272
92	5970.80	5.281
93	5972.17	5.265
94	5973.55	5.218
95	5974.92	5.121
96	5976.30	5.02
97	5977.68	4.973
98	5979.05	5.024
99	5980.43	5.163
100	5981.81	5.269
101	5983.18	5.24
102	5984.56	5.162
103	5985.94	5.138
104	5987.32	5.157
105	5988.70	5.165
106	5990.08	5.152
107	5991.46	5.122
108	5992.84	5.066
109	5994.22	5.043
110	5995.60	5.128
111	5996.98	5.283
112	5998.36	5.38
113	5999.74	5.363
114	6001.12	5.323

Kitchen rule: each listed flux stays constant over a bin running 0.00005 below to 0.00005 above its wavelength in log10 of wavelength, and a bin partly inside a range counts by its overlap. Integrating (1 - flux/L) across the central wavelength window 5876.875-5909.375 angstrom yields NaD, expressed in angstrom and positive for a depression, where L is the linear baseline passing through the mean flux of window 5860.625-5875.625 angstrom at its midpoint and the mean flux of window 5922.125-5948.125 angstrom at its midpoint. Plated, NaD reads 2.0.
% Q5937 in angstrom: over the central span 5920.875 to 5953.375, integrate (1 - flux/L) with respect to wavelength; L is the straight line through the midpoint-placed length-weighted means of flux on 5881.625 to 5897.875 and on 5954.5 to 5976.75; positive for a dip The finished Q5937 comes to -0.9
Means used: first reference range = 4.75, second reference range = 5.1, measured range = 5.1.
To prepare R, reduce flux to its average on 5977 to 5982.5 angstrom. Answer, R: 5.12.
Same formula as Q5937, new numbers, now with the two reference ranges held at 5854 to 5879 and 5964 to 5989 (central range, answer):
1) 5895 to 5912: 0.29 angstrom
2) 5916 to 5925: 0.24 angstrom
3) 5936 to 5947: 0.15 angstrom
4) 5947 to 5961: 0.56 angstrom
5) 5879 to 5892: 0.96 angstrom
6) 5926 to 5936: 0.23 angstrom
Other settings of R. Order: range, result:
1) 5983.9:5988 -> 5.15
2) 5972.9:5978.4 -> 5.09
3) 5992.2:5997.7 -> 5.13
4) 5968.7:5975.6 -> 5.24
